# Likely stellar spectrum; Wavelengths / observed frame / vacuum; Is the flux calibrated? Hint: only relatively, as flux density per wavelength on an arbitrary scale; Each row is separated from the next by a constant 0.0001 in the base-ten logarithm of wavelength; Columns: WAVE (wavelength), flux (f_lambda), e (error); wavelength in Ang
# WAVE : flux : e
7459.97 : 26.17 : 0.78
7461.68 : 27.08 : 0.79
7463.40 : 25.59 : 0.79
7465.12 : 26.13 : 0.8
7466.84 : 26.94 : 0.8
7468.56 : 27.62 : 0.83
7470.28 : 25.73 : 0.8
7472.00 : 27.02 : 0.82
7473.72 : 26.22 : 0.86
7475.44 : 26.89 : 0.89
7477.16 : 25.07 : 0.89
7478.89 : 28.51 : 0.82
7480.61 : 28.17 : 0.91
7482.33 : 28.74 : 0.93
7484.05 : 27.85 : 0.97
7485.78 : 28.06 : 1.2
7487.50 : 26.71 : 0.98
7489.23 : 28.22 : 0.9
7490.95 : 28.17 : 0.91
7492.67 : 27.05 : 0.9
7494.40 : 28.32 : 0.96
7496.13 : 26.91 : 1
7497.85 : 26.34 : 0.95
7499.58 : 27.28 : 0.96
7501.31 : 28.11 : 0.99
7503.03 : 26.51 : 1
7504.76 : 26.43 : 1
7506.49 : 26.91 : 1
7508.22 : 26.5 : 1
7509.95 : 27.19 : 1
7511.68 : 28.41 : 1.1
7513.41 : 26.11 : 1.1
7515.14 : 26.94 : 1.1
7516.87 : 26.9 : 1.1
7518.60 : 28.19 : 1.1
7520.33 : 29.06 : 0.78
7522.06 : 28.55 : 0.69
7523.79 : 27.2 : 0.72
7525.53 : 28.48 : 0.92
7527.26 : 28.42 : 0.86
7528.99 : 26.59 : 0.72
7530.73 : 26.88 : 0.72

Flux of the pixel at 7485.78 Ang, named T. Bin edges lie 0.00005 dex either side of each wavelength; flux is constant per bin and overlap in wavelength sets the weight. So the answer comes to 28.06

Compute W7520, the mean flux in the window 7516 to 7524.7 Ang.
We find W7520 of 28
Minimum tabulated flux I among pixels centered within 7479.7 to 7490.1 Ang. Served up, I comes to 26.71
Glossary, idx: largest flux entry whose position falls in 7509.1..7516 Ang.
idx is 28.41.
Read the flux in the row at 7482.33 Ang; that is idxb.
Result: 28.74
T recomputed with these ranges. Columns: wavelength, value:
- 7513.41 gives 26.11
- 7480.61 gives 28.17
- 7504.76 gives 26.43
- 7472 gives 27.02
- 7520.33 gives 29.06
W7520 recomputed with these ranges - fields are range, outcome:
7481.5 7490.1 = 27.9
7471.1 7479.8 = 26.7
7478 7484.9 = 28.3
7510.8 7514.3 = 27.3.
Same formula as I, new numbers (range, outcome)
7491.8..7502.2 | 26.34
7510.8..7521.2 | 26.11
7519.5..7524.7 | 27.2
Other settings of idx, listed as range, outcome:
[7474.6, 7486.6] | 28.74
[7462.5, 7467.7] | 26.94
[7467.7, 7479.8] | 28.51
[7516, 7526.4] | 29.06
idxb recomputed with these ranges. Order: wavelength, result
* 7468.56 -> 27.62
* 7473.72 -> 26.22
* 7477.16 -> 25.07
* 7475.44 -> 26.89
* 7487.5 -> 26.71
